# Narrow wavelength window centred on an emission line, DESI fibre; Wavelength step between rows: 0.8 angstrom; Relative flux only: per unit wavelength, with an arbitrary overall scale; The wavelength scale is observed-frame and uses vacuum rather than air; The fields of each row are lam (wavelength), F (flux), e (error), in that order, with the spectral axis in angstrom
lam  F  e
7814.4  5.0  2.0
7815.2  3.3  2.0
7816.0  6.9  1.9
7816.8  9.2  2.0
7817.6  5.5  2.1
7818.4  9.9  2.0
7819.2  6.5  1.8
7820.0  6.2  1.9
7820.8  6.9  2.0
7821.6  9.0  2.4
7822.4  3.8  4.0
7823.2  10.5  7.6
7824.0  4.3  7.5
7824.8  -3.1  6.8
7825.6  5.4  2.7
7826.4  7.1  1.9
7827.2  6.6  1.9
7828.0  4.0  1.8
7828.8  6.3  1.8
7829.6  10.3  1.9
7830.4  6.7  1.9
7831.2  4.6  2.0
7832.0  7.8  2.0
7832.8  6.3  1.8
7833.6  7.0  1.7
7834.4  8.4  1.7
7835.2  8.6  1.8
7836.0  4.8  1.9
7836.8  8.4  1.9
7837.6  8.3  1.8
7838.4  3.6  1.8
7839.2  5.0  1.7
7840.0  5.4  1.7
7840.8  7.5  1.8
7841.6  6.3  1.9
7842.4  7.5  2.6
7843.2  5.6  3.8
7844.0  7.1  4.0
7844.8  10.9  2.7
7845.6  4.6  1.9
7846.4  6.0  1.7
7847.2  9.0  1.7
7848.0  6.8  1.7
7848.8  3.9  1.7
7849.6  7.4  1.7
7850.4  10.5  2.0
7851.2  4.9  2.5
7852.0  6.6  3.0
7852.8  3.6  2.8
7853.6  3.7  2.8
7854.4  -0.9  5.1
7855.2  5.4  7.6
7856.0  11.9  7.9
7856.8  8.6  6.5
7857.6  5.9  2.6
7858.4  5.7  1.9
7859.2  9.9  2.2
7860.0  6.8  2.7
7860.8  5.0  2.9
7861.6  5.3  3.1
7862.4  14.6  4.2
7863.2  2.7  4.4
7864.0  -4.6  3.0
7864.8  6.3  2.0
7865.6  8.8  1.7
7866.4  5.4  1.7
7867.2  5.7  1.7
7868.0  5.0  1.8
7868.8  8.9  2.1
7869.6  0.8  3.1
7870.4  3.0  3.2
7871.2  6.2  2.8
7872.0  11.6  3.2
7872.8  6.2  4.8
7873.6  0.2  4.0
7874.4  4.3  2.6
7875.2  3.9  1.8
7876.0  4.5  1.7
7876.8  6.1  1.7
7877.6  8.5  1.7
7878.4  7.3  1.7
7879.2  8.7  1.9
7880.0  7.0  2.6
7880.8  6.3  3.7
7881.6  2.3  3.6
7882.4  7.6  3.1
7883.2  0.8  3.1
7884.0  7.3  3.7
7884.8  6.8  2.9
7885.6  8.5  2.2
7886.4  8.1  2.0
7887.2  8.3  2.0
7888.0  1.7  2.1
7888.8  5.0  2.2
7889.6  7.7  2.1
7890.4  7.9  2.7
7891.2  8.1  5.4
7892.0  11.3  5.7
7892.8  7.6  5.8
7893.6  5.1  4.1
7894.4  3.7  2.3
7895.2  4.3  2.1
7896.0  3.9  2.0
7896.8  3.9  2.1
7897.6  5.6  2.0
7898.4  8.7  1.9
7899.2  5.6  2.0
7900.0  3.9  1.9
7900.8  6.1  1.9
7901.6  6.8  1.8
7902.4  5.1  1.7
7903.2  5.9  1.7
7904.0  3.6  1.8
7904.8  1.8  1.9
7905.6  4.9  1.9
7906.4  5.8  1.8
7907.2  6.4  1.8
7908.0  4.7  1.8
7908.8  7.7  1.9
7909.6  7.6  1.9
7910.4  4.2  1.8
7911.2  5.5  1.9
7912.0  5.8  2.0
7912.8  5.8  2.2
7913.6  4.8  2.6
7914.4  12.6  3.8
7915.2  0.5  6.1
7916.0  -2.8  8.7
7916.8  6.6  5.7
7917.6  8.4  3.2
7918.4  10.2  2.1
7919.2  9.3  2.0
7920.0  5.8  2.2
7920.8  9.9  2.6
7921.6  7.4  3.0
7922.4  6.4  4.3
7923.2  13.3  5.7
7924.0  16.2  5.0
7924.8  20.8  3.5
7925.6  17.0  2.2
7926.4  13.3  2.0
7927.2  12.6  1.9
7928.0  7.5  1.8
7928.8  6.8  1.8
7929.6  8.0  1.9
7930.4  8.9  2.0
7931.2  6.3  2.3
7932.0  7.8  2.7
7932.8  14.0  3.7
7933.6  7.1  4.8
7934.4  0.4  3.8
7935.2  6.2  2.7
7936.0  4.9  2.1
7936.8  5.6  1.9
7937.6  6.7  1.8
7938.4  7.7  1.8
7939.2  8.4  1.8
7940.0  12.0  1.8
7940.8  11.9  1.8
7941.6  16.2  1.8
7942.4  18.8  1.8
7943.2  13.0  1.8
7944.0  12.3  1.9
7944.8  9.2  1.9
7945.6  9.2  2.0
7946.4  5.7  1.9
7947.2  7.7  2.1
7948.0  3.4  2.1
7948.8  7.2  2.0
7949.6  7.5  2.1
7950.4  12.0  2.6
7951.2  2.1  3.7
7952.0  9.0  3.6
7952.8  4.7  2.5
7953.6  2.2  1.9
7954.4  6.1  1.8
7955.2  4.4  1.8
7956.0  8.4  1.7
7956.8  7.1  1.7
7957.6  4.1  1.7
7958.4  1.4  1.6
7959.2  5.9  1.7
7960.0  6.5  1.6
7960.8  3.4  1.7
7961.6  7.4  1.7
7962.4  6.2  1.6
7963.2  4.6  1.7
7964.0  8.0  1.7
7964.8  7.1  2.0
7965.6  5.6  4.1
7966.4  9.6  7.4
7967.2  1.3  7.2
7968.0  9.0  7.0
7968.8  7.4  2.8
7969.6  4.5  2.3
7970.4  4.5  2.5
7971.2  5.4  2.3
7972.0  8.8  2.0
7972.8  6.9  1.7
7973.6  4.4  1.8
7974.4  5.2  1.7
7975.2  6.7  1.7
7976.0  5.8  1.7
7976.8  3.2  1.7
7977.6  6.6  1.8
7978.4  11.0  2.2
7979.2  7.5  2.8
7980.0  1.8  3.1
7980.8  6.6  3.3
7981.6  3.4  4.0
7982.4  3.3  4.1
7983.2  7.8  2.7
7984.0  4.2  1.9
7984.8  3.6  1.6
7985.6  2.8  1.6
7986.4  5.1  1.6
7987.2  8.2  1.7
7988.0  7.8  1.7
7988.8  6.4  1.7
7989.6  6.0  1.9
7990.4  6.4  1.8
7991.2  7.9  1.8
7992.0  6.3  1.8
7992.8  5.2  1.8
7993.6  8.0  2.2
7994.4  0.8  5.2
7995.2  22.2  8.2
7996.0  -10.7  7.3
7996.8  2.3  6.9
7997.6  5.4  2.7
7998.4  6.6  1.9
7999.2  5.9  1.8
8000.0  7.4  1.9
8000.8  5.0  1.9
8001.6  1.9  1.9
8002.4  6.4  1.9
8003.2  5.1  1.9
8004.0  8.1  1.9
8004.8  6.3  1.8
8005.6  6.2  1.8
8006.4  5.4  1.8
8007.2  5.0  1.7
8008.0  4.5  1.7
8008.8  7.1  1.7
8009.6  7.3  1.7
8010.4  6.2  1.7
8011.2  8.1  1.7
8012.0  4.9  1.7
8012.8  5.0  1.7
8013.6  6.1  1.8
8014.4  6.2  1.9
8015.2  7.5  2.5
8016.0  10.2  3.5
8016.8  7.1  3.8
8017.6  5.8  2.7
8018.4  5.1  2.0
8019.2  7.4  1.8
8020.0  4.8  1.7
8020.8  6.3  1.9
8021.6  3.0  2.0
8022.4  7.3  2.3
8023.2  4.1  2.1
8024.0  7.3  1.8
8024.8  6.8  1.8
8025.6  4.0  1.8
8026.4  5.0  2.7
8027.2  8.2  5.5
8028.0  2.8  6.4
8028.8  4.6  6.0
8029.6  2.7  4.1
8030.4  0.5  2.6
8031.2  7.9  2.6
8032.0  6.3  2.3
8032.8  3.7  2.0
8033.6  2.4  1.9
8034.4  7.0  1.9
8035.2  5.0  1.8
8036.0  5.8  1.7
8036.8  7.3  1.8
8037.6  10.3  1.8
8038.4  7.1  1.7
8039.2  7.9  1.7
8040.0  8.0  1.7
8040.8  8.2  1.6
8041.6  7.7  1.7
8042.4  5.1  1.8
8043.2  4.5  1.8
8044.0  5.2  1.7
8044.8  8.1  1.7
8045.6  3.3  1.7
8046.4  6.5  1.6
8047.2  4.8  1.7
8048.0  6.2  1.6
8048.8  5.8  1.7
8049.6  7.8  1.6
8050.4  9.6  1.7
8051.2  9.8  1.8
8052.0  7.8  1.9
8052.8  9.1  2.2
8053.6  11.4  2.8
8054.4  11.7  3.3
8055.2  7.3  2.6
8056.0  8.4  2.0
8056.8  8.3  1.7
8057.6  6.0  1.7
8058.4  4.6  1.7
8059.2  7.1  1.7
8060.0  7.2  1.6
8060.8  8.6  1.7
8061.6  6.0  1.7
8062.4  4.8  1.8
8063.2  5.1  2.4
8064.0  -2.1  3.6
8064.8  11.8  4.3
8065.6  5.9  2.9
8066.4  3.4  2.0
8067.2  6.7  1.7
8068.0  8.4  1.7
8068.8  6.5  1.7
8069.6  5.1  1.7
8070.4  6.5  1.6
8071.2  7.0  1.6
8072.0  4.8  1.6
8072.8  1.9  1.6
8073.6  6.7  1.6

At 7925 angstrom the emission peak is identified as [S II] 6716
